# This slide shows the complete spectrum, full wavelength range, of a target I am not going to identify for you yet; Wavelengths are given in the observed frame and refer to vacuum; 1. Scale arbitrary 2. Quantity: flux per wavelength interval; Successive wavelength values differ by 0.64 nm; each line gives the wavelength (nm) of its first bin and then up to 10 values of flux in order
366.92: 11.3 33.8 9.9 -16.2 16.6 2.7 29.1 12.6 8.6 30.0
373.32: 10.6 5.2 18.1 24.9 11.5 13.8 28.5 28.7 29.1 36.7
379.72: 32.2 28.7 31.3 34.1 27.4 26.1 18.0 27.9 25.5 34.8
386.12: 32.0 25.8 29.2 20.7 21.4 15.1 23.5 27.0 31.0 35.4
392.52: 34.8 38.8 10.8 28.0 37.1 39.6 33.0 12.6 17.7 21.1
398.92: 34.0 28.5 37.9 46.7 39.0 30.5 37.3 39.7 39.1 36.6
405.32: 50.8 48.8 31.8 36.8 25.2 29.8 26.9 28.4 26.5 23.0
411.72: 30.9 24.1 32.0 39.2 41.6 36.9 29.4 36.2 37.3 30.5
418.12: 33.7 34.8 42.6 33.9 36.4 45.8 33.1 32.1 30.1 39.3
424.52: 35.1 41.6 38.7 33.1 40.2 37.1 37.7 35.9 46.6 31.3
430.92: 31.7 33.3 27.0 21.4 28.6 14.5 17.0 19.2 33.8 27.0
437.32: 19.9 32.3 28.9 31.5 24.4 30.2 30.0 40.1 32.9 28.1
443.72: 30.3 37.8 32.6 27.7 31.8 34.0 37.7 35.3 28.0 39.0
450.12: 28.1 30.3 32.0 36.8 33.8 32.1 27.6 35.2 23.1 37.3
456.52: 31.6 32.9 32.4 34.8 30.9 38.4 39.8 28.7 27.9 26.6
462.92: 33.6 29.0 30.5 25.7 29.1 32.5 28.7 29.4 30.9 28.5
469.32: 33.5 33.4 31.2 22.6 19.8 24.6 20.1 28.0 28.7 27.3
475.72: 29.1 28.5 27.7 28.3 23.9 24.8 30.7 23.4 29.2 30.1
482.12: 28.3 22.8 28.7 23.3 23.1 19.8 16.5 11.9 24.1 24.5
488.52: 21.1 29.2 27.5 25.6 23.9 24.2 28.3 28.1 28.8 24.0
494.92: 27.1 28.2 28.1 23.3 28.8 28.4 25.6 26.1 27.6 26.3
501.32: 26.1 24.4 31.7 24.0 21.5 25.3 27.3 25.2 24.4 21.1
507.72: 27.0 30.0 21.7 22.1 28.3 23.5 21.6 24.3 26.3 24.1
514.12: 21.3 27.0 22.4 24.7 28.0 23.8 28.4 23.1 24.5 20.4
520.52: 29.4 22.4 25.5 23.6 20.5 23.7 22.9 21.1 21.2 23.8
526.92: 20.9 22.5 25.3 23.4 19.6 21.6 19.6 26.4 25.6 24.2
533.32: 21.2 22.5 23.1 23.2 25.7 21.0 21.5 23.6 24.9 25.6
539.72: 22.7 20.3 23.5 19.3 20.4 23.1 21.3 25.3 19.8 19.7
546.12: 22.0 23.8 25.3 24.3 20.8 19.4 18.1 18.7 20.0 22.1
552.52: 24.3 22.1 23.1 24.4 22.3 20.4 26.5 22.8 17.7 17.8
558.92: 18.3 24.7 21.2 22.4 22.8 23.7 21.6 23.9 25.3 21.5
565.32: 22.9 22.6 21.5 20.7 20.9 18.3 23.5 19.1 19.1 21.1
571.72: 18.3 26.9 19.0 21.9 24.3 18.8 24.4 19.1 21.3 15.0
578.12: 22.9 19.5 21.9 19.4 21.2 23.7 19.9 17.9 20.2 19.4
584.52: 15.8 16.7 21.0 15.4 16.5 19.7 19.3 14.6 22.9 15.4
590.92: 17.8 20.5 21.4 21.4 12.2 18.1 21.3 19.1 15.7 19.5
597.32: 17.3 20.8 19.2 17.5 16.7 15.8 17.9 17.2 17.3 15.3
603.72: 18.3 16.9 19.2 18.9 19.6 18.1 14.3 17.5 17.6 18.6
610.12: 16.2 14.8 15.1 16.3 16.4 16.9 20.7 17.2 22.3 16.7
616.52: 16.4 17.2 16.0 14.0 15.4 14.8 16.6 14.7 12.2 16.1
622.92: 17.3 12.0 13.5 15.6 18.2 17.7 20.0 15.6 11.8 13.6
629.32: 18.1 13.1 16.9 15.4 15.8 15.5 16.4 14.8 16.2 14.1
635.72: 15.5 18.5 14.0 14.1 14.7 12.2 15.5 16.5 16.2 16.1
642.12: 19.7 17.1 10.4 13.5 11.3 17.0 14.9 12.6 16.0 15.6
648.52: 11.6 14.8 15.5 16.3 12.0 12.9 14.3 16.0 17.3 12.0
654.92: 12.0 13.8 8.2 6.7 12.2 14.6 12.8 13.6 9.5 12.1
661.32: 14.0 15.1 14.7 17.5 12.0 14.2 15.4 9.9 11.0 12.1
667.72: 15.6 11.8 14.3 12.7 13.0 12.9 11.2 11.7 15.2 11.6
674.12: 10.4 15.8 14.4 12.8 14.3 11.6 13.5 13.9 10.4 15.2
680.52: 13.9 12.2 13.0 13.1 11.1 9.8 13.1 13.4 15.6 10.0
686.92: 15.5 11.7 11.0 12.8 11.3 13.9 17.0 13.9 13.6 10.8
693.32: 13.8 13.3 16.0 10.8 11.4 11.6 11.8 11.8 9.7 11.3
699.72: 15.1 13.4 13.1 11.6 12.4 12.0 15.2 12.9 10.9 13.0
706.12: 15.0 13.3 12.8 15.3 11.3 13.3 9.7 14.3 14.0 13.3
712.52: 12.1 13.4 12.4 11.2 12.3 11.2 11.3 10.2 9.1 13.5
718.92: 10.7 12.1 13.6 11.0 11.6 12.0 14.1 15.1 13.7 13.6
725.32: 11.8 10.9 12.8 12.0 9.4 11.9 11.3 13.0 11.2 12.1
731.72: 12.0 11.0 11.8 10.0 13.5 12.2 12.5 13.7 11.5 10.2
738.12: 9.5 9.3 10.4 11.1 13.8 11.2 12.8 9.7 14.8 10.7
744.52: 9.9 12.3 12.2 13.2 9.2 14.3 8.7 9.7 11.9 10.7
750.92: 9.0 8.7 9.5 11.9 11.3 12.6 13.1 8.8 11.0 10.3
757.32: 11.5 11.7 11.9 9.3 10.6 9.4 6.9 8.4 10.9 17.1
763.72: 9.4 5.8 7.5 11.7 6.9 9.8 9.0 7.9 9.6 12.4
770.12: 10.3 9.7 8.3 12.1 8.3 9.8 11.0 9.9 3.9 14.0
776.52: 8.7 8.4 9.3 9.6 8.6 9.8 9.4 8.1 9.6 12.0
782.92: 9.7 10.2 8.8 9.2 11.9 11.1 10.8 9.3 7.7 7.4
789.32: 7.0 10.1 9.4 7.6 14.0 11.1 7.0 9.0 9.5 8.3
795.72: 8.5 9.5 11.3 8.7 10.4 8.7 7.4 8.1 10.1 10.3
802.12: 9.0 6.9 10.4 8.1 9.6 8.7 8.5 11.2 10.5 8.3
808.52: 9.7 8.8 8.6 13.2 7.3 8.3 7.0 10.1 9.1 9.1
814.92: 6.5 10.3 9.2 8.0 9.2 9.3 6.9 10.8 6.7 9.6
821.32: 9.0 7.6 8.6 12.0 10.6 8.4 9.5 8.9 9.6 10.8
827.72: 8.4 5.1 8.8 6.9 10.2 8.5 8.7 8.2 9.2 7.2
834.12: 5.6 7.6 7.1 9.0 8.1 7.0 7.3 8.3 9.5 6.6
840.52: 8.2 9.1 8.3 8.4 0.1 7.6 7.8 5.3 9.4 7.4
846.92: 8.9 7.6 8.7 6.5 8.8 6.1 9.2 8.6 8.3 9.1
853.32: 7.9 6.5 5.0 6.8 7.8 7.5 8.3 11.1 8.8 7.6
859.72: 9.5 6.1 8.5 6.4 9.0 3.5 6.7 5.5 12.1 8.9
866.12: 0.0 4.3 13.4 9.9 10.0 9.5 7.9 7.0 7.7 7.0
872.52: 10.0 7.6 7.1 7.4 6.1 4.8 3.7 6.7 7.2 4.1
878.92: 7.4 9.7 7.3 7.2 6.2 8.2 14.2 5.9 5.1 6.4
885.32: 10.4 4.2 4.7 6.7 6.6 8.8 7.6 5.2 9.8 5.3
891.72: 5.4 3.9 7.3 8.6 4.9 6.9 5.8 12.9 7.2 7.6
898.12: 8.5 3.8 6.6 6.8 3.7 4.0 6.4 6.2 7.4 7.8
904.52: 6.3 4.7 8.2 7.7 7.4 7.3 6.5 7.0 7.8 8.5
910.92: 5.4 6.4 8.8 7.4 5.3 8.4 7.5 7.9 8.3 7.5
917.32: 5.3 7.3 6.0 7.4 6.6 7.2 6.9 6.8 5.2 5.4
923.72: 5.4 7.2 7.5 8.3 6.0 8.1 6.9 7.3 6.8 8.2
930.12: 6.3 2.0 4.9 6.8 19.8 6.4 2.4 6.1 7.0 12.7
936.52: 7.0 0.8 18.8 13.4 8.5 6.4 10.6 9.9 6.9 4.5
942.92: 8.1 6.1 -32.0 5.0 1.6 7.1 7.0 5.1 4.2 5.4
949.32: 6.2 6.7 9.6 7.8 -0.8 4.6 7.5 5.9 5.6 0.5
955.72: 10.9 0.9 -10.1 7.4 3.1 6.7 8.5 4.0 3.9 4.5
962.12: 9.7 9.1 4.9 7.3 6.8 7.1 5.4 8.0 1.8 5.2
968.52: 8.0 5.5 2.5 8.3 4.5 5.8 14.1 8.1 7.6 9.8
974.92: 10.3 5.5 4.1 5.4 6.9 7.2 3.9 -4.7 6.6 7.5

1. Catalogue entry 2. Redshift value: 0.000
